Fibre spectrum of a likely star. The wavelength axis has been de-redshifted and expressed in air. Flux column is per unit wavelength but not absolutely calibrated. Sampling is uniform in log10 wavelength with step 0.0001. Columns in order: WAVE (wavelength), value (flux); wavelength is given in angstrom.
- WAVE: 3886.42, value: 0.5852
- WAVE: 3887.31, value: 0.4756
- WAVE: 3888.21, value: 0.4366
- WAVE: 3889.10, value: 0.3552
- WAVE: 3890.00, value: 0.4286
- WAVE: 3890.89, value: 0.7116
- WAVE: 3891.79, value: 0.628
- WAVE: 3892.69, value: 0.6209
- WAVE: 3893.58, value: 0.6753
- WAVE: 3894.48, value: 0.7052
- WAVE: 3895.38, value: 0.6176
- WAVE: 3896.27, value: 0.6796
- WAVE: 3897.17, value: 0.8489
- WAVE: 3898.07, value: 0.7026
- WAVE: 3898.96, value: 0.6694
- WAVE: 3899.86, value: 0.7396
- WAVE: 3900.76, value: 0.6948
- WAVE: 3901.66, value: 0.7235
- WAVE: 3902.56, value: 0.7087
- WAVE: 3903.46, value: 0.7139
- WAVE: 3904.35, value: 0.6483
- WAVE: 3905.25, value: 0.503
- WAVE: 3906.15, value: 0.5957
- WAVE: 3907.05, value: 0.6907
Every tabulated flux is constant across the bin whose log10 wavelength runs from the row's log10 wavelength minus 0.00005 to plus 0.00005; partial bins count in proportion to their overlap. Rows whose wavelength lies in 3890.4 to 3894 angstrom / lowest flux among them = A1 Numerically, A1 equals 0.6209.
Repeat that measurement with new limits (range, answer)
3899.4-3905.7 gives 0.503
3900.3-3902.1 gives 0.6948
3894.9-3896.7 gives 0.6176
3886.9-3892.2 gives 0.3552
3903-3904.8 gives 0.6483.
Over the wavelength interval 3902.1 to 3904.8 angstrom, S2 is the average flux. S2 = 0.692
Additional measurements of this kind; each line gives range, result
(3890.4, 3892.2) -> 0.665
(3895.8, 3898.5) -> 0.743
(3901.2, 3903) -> 0.715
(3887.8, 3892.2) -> 0.512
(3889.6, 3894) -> 0.615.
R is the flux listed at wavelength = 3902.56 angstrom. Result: 0.7087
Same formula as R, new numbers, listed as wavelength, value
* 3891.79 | 0.628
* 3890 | 0.4286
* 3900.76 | 0.6948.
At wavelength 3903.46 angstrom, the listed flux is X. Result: 0.7139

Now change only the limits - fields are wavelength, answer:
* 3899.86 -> 0.7396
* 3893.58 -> 0.6753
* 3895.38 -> 0.6176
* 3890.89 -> 0.7116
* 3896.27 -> 0.6796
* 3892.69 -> 0.6209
